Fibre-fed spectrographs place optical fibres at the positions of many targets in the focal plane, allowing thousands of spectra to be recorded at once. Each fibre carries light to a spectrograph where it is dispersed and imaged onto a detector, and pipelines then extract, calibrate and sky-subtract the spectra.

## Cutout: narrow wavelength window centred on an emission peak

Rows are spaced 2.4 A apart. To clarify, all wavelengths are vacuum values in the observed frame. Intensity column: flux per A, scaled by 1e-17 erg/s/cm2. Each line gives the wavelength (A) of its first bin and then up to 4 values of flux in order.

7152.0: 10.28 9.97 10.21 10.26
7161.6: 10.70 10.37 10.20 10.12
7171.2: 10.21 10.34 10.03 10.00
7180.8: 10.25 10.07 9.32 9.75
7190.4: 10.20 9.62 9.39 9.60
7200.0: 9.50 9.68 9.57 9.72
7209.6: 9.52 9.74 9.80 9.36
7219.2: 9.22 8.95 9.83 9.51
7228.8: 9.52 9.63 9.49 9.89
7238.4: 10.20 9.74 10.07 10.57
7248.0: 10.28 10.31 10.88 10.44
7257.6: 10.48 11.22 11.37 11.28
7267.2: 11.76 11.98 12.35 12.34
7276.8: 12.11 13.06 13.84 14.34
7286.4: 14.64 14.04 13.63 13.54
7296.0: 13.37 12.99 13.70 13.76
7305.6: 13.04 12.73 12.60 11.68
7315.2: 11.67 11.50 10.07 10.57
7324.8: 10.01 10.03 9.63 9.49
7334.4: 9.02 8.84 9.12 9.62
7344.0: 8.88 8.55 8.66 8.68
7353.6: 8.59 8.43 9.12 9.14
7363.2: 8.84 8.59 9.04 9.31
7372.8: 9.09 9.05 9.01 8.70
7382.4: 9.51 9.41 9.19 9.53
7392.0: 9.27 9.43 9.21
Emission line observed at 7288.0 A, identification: Mg II 2798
